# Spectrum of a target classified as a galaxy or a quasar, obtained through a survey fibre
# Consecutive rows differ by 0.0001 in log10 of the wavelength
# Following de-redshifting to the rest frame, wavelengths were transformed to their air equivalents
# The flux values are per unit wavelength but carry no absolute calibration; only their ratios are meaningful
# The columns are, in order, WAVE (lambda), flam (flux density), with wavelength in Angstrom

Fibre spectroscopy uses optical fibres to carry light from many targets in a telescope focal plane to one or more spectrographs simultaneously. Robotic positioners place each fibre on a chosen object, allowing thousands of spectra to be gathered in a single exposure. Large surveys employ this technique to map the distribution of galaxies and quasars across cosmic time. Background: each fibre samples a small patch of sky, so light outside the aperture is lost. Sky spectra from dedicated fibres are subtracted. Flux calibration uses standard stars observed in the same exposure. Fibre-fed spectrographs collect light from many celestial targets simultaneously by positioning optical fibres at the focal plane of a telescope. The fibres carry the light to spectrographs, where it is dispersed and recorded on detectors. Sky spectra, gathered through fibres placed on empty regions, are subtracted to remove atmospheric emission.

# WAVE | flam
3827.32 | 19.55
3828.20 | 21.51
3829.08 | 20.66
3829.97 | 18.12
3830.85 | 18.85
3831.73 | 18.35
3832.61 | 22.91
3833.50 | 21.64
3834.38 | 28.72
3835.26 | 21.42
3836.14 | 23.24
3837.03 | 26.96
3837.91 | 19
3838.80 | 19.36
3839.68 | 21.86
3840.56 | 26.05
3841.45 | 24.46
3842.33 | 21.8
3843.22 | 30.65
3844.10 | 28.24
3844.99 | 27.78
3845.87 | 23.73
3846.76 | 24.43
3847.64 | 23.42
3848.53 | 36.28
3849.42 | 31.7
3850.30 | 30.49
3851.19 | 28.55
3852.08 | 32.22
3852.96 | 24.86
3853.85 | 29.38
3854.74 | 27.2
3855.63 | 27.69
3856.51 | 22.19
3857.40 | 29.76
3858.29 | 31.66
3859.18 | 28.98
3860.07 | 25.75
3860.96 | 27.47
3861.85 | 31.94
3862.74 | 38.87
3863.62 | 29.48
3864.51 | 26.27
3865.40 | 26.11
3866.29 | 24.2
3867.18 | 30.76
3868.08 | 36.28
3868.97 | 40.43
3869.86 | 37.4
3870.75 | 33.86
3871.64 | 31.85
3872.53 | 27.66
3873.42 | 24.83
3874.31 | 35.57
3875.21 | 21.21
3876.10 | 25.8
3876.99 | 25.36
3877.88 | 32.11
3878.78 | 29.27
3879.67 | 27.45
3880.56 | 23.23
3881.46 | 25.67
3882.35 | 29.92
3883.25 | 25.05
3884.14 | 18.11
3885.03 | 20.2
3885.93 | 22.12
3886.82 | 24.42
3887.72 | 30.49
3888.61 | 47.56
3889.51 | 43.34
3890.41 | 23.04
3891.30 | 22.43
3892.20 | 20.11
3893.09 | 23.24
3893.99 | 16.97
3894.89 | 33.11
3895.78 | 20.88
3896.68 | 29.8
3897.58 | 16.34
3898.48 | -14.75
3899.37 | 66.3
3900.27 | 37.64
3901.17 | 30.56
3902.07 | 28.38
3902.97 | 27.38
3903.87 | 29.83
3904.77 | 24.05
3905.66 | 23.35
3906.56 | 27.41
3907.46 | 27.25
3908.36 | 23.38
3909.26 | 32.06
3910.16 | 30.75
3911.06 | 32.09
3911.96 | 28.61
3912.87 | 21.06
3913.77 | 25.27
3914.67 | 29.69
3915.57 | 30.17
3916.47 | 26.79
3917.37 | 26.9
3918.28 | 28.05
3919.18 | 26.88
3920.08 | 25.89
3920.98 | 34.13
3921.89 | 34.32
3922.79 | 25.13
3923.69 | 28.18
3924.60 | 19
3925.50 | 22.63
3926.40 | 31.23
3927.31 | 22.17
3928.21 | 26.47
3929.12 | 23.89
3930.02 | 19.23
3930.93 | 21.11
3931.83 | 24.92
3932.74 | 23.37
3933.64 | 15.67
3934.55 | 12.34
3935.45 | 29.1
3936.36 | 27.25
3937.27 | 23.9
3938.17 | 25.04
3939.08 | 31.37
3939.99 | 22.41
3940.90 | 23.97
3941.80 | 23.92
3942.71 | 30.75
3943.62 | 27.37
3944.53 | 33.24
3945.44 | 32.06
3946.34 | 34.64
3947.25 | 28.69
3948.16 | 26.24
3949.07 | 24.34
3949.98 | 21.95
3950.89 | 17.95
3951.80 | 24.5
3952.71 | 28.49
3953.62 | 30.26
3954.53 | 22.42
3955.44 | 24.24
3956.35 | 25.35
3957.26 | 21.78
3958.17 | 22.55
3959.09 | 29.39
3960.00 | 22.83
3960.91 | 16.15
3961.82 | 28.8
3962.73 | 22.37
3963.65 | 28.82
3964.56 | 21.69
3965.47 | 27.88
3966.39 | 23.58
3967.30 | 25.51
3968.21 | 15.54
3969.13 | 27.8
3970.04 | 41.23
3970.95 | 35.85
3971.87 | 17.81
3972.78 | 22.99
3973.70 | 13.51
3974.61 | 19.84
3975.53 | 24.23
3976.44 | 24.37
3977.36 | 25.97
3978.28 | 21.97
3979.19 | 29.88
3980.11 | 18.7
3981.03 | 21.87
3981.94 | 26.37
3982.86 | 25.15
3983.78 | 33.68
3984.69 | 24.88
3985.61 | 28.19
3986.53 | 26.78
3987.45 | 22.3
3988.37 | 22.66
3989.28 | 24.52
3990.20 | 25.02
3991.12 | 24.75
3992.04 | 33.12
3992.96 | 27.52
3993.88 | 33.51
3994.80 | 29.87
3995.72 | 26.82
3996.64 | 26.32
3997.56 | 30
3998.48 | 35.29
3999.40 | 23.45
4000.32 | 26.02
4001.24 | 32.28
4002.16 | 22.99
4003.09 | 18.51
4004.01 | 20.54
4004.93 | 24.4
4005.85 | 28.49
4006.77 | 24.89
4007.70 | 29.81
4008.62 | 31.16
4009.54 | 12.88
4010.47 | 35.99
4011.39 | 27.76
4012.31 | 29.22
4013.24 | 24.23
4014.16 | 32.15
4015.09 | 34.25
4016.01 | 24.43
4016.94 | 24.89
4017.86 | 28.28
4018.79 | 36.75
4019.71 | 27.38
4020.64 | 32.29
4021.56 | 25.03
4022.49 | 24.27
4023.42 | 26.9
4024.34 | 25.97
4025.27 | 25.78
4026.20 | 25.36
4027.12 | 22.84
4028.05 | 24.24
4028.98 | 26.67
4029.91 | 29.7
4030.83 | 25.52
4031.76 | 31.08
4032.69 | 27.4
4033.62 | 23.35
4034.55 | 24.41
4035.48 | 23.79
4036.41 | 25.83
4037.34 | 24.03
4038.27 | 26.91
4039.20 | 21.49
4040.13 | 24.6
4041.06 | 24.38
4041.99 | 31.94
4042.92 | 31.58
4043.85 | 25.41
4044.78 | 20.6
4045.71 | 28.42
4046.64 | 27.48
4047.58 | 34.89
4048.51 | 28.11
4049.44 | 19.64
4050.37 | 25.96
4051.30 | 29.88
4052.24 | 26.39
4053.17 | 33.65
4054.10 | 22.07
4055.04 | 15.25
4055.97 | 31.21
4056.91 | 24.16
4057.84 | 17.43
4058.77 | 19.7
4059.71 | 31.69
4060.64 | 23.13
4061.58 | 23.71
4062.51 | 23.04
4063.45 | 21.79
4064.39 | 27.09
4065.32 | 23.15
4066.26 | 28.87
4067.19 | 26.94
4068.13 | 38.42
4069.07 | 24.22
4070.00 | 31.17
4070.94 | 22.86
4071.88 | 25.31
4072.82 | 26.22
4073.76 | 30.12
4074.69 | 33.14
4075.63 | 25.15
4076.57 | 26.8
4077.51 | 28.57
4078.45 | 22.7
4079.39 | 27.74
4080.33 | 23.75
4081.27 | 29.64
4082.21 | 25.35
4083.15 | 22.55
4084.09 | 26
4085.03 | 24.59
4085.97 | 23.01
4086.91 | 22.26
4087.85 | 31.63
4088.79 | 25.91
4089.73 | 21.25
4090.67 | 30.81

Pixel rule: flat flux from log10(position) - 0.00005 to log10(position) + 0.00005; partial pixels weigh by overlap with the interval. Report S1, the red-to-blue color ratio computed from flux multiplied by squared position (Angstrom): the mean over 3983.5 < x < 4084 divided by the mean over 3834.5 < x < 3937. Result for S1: 1.06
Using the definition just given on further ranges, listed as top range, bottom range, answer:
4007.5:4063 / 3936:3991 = 1.08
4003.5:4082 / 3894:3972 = 1.07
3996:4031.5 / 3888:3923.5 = 1.03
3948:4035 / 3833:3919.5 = 1.00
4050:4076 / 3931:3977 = 1.11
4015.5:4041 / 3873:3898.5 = 1.10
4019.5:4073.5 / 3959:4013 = 1.04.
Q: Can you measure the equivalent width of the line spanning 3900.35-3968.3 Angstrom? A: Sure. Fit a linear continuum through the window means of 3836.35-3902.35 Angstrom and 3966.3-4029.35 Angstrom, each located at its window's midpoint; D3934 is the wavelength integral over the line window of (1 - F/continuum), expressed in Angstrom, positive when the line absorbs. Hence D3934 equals 2.8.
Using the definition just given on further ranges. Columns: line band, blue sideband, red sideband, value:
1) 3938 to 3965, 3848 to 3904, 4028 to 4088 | 1.6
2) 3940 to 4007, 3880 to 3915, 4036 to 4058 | 1.7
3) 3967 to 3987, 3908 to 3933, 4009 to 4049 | 1.3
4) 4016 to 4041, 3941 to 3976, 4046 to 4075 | -0.2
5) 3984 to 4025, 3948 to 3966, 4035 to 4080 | -3.3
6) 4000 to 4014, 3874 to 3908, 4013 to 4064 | 0.1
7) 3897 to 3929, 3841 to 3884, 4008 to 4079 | 0.9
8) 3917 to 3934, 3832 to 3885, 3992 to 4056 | 1.3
